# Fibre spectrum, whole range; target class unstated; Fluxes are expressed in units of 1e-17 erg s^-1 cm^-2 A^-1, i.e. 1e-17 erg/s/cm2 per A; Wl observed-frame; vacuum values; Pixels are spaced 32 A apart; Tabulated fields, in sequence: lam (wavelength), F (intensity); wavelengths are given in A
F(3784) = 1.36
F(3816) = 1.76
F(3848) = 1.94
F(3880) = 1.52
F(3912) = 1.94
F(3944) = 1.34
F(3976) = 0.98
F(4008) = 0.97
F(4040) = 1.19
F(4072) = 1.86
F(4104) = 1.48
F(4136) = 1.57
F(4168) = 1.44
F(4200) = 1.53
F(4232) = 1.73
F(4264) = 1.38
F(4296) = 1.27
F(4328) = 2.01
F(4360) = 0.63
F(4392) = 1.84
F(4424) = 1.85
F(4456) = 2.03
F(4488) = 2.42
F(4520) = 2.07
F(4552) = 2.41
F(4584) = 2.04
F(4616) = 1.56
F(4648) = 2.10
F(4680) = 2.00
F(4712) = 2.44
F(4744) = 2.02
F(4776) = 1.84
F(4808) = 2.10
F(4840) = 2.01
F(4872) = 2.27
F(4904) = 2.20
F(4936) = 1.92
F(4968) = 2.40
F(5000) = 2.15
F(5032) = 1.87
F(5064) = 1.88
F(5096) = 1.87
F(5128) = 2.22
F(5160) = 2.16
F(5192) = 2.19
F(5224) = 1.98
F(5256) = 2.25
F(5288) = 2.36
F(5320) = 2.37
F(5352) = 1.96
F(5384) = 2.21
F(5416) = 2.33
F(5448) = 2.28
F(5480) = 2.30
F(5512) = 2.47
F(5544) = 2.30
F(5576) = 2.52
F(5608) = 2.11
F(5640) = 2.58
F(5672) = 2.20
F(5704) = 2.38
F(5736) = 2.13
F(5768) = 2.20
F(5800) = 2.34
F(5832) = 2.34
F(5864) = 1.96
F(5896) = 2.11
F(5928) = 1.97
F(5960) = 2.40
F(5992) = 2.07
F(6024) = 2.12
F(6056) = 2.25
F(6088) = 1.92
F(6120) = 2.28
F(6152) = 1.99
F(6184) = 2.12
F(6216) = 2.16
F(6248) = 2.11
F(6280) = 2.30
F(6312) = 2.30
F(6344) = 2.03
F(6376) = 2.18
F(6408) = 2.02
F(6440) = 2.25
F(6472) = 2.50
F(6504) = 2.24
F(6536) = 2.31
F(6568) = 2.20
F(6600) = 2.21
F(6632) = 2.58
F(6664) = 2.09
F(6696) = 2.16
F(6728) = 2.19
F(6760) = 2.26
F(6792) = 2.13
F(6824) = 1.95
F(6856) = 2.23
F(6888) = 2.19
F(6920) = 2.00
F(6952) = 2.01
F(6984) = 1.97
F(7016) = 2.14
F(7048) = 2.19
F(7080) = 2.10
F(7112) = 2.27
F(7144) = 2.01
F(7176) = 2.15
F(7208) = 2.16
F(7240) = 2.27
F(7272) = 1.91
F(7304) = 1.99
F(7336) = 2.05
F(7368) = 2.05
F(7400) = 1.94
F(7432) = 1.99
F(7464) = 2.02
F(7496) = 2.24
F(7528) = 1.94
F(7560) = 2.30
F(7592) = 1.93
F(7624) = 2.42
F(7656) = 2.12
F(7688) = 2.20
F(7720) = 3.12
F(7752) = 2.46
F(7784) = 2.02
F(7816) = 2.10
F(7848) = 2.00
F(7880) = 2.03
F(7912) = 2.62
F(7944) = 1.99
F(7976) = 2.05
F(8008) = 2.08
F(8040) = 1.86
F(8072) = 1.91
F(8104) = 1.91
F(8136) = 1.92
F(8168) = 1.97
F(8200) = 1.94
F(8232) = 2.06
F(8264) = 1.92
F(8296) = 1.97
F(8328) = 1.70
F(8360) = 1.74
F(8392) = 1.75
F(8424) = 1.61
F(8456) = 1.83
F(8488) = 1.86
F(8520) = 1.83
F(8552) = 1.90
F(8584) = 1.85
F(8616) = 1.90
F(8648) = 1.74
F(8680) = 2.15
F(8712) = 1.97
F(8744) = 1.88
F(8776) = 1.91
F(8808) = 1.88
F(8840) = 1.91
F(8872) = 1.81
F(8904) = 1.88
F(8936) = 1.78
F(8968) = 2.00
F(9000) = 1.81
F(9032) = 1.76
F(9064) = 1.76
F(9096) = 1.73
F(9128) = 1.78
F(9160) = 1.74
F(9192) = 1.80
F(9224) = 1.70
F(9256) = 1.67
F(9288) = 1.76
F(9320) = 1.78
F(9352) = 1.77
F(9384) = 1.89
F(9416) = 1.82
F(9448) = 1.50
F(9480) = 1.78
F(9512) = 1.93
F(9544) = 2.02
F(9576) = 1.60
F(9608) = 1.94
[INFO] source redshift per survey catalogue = 0.176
